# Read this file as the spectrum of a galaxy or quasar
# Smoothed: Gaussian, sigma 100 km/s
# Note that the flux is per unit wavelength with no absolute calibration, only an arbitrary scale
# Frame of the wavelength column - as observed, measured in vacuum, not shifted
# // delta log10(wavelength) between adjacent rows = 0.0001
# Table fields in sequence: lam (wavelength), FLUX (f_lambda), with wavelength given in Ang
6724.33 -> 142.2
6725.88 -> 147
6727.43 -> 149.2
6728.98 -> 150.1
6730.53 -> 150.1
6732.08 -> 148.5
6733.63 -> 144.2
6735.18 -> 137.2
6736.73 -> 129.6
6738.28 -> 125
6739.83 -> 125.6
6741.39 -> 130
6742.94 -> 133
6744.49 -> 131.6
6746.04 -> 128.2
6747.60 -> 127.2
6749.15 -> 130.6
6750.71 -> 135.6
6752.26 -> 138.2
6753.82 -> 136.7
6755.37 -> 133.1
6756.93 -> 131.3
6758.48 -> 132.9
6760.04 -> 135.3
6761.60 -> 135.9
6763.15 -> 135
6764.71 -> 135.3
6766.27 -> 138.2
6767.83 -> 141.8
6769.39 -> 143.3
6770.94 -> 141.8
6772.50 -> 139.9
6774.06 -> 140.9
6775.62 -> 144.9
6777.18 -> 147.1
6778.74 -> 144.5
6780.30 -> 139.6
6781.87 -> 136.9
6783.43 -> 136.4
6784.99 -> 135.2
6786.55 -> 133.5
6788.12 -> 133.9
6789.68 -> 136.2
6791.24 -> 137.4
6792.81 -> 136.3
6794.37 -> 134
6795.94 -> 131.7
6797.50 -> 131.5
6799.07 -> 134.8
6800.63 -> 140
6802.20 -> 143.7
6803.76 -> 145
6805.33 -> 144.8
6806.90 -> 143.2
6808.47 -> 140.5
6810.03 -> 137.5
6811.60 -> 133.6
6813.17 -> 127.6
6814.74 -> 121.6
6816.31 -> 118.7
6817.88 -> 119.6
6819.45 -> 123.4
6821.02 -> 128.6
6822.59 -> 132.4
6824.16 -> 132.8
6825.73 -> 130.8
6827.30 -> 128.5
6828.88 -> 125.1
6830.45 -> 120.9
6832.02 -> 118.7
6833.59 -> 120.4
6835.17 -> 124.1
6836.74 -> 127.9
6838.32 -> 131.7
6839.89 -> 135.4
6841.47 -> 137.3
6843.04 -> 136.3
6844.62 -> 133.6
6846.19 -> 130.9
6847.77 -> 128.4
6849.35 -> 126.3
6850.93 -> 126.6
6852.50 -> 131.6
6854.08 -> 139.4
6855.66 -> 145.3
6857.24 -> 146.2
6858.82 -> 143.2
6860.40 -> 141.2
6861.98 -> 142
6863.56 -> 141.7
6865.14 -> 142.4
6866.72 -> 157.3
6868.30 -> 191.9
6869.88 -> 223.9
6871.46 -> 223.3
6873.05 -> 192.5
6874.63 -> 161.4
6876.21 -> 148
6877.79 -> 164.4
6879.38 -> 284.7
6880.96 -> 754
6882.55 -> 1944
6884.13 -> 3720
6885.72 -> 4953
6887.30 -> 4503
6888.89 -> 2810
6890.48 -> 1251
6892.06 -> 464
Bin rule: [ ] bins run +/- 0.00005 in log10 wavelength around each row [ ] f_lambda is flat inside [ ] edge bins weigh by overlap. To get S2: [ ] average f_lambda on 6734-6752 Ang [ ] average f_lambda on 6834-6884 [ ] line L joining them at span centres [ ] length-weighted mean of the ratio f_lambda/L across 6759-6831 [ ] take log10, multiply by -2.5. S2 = 0.38 mag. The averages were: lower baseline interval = 131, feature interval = 135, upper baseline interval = 277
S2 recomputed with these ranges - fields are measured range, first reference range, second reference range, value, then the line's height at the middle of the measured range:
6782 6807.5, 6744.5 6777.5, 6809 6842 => -0.04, 132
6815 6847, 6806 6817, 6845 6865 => 0.05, 134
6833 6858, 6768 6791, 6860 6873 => 0.23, 165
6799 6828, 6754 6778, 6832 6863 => 0.02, 136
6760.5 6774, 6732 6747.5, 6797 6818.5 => -0.05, 133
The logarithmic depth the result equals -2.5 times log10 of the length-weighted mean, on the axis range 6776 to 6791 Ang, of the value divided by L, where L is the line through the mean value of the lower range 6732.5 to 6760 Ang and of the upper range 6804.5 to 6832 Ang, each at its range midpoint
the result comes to -0.058 mag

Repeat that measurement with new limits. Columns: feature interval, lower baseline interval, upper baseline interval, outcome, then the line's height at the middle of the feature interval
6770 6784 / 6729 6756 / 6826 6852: -0.071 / 133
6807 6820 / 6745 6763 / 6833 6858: 0.034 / 133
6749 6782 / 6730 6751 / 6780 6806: -0.023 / 135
